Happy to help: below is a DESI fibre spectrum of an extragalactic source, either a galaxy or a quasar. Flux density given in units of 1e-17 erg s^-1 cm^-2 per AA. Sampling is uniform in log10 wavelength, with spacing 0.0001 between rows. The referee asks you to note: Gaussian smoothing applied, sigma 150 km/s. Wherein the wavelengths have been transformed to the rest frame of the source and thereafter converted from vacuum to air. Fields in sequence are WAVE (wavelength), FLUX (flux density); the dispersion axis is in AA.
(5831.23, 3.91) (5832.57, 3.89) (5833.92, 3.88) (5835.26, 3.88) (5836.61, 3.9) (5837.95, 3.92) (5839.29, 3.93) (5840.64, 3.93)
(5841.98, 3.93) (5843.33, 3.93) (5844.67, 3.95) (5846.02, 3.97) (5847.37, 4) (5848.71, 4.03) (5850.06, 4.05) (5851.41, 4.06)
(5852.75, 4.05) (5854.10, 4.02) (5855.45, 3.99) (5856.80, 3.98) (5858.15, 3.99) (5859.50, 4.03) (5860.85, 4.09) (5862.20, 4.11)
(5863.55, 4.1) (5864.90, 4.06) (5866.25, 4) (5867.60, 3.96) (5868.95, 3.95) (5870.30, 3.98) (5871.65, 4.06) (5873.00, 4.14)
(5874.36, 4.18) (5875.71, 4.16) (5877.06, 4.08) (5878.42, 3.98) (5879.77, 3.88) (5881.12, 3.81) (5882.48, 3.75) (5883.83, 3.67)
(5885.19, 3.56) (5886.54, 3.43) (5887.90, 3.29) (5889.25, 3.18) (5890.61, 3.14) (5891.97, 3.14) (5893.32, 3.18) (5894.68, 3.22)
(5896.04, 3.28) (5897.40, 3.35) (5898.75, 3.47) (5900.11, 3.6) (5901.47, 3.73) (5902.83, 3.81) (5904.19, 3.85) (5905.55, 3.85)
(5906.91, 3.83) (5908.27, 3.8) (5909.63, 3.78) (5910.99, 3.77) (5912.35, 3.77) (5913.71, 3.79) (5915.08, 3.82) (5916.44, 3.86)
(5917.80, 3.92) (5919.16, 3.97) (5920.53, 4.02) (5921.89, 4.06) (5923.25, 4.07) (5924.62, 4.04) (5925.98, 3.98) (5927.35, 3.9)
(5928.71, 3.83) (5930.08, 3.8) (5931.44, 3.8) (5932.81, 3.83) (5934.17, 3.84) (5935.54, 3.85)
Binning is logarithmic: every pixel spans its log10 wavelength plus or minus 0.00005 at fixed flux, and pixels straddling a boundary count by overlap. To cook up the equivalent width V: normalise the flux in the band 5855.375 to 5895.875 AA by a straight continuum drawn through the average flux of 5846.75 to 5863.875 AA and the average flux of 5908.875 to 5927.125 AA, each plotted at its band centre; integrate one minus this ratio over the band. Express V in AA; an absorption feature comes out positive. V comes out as 2.1 AA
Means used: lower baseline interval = 4.04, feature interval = 3.79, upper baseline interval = 3.91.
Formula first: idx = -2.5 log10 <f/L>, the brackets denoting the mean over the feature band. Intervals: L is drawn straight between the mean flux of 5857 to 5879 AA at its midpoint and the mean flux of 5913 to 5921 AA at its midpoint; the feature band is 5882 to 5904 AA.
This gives 0.16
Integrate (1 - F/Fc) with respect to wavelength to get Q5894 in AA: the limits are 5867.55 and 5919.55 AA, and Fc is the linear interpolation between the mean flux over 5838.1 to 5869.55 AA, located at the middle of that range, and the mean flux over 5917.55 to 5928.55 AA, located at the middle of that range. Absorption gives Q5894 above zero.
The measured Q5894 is 3.7 AA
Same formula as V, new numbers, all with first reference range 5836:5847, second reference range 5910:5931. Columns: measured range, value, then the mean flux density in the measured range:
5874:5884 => -0.1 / 3.95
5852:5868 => -0.4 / 4.03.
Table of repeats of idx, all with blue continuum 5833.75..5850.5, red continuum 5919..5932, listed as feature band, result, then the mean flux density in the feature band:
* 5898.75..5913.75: 0.05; 3.77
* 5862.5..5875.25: -0.03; 4.05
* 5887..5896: 0.23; 3.2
